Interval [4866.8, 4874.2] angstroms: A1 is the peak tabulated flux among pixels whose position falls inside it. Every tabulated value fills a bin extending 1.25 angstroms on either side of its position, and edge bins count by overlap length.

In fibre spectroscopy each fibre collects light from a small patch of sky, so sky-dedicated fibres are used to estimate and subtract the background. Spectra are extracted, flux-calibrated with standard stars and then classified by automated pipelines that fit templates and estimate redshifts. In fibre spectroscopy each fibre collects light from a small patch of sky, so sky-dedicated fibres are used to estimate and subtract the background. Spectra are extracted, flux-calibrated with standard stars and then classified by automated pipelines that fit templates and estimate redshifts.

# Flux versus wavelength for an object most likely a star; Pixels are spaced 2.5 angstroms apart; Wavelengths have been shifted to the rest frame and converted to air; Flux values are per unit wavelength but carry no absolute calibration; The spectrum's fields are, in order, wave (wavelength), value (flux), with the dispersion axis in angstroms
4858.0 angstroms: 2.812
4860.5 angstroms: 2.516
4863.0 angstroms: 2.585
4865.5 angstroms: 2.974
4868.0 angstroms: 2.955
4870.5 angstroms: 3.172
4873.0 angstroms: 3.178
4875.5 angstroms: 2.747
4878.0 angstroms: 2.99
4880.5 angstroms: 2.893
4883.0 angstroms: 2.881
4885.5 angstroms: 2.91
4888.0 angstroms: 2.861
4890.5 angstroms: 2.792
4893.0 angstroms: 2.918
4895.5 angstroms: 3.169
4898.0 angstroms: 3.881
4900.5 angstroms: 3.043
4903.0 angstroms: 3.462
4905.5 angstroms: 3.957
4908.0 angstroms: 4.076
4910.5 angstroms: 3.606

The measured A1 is 3.178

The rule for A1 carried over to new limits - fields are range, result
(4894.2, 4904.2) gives 3.881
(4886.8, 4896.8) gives 3.169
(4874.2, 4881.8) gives 2.99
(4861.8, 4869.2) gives 2.974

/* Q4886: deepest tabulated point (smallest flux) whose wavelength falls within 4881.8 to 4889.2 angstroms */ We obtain 2.861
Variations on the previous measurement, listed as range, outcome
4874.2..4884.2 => 2.747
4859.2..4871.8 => 2.516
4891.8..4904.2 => 2.918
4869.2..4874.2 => 3.172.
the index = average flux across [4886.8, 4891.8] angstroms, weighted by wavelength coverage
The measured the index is 2.83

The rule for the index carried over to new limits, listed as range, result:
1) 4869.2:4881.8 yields 3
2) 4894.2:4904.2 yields 3.39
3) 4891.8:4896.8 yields 3.05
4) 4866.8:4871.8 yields 3.07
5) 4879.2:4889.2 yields 2.89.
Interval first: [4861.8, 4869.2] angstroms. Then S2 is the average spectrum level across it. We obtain 2.84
